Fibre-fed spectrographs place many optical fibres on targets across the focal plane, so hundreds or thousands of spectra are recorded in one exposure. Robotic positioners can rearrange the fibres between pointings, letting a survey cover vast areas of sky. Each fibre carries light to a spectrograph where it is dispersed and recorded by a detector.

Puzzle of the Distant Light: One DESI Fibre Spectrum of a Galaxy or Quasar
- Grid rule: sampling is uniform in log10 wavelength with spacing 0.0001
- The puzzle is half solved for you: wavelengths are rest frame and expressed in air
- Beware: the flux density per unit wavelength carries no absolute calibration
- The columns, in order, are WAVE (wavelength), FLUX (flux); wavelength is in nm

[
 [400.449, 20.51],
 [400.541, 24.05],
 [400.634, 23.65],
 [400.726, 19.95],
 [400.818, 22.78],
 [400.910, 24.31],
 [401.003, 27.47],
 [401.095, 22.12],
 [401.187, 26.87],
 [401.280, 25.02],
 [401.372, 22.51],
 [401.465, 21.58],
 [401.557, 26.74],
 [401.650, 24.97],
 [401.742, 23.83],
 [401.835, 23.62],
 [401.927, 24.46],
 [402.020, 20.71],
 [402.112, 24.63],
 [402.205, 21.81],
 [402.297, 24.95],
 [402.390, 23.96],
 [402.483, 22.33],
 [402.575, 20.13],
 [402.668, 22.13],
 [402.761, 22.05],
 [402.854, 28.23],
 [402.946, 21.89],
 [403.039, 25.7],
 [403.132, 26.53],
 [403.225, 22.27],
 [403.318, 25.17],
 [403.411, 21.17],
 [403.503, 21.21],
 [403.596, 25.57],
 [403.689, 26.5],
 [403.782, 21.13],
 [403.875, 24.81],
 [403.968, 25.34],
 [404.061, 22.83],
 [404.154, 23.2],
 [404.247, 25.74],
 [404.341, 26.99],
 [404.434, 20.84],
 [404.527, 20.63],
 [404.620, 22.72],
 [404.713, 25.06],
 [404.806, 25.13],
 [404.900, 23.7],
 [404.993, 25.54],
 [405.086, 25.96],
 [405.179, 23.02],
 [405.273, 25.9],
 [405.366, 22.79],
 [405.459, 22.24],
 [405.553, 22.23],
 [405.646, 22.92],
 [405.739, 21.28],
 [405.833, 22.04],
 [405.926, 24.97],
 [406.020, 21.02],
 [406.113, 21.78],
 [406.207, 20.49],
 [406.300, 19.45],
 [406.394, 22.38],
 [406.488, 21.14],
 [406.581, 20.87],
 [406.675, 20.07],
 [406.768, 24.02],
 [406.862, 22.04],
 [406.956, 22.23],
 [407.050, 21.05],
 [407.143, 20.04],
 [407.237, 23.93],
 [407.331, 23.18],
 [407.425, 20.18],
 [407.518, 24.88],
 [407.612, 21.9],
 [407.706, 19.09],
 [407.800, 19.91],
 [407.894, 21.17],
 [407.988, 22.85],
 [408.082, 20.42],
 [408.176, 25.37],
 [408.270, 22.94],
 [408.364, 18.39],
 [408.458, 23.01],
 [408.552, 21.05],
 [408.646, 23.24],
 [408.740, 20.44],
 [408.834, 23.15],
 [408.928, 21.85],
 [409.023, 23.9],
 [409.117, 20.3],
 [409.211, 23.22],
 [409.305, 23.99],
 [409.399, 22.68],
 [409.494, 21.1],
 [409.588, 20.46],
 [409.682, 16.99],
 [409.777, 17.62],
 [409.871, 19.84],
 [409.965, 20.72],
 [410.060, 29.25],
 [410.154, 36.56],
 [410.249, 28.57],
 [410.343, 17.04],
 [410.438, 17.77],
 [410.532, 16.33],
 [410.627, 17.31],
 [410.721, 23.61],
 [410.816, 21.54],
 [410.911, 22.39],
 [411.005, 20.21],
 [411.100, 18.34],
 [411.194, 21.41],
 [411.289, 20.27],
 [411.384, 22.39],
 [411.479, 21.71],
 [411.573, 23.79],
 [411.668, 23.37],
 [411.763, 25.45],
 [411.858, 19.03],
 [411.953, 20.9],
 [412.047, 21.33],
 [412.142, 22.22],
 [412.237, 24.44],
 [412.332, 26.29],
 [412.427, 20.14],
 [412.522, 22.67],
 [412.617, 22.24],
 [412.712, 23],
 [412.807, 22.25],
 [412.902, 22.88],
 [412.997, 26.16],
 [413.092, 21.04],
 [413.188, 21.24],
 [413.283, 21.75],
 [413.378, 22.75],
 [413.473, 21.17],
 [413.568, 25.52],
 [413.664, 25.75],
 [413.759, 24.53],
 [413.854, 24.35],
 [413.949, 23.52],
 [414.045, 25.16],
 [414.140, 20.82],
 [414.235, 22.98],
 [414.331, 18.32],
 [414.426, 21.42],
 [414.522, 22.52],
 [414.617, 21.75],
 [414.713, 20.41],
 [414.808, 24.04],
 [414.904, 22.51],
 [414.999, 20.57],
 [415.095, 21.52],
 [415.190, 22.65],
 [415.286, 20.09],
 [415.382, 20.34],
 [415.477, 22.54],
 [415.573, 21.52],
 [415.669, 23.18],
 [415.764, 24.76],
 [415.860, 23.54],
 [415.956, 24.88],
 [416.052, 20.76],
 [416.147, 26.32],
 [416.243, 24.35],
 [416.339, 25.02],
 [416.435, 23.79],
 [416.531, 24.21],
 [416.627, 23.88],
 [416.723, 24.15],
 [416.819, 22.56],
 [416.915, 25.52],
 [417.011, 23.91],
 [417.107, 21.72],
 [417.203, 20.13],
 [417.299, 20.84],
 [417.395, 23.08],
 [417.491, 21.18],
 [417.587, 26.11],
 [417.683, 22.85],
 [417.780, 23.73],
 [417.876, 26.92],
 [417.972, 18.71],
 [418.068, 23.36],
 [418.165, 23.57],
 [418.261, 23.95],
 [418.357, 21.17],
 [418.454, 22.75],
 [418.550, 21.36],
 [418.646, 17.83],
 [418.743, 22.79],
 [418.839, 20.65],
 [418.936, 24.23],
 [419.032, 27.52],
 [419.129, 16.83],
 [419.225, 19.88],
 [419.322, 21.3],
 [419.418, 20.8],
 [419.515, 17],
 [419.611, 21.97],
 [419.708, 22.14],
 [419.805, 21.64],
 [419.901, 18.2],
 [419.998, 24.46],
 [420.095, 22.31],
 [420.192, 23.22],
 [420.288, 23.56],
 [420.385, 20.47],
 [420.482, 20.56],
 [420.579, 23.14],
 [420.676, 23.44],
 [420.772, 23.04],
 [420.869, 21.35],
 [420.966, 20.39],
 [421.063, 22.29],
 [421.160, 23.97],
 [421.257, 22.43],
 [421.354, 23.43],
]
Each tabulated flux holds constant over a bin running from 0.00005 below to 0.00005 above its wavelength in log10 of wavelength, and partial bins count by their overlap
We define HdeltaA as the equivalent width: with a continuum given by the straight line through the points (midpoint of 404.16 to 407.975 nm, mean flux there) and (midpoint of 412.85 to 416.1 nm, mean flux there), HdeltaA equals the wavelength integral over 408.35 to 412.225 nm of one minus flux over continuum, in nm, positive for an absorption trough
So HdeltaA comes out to 0.122 nm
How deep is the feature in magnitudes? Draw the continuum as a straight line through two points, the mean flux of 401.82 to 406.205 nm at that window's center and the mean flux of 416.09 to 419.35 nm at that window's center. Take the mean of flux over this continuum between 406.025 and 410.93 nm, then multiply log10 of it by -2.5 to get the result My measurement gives 0.071 mag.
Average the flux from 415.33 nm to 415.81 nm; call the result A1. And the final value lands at 22.5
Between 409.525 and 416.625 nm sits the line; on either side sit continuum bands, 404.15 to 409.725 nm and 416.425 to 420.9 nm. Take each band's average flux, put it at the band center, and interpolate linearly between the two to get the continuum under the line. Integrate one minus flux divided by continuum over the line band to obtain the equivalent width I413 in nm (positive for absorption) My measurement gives -0.04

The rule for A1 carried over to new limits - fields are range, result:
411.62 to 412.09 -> 22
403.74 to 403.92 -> 23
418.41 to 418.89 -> 21.1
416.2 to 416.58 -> 24.3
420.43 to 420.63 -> 21.8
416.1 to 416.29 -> 25.3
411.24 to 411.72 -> 22.3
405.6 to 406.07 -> 22.5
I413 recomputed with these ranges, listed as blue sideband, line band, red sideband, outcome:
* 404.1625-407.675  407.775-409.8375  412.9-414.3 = 0.12 nm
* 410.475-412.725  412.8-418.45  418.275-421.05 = -0.33 nm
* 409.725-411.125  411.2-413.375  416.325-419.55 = -0.05 nm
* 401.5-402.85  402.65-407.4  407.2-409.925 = -0.10 nm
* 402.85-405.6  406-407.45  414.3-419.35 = 0.13 nm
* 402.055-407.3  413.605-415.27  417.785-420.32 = -0.02 nm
